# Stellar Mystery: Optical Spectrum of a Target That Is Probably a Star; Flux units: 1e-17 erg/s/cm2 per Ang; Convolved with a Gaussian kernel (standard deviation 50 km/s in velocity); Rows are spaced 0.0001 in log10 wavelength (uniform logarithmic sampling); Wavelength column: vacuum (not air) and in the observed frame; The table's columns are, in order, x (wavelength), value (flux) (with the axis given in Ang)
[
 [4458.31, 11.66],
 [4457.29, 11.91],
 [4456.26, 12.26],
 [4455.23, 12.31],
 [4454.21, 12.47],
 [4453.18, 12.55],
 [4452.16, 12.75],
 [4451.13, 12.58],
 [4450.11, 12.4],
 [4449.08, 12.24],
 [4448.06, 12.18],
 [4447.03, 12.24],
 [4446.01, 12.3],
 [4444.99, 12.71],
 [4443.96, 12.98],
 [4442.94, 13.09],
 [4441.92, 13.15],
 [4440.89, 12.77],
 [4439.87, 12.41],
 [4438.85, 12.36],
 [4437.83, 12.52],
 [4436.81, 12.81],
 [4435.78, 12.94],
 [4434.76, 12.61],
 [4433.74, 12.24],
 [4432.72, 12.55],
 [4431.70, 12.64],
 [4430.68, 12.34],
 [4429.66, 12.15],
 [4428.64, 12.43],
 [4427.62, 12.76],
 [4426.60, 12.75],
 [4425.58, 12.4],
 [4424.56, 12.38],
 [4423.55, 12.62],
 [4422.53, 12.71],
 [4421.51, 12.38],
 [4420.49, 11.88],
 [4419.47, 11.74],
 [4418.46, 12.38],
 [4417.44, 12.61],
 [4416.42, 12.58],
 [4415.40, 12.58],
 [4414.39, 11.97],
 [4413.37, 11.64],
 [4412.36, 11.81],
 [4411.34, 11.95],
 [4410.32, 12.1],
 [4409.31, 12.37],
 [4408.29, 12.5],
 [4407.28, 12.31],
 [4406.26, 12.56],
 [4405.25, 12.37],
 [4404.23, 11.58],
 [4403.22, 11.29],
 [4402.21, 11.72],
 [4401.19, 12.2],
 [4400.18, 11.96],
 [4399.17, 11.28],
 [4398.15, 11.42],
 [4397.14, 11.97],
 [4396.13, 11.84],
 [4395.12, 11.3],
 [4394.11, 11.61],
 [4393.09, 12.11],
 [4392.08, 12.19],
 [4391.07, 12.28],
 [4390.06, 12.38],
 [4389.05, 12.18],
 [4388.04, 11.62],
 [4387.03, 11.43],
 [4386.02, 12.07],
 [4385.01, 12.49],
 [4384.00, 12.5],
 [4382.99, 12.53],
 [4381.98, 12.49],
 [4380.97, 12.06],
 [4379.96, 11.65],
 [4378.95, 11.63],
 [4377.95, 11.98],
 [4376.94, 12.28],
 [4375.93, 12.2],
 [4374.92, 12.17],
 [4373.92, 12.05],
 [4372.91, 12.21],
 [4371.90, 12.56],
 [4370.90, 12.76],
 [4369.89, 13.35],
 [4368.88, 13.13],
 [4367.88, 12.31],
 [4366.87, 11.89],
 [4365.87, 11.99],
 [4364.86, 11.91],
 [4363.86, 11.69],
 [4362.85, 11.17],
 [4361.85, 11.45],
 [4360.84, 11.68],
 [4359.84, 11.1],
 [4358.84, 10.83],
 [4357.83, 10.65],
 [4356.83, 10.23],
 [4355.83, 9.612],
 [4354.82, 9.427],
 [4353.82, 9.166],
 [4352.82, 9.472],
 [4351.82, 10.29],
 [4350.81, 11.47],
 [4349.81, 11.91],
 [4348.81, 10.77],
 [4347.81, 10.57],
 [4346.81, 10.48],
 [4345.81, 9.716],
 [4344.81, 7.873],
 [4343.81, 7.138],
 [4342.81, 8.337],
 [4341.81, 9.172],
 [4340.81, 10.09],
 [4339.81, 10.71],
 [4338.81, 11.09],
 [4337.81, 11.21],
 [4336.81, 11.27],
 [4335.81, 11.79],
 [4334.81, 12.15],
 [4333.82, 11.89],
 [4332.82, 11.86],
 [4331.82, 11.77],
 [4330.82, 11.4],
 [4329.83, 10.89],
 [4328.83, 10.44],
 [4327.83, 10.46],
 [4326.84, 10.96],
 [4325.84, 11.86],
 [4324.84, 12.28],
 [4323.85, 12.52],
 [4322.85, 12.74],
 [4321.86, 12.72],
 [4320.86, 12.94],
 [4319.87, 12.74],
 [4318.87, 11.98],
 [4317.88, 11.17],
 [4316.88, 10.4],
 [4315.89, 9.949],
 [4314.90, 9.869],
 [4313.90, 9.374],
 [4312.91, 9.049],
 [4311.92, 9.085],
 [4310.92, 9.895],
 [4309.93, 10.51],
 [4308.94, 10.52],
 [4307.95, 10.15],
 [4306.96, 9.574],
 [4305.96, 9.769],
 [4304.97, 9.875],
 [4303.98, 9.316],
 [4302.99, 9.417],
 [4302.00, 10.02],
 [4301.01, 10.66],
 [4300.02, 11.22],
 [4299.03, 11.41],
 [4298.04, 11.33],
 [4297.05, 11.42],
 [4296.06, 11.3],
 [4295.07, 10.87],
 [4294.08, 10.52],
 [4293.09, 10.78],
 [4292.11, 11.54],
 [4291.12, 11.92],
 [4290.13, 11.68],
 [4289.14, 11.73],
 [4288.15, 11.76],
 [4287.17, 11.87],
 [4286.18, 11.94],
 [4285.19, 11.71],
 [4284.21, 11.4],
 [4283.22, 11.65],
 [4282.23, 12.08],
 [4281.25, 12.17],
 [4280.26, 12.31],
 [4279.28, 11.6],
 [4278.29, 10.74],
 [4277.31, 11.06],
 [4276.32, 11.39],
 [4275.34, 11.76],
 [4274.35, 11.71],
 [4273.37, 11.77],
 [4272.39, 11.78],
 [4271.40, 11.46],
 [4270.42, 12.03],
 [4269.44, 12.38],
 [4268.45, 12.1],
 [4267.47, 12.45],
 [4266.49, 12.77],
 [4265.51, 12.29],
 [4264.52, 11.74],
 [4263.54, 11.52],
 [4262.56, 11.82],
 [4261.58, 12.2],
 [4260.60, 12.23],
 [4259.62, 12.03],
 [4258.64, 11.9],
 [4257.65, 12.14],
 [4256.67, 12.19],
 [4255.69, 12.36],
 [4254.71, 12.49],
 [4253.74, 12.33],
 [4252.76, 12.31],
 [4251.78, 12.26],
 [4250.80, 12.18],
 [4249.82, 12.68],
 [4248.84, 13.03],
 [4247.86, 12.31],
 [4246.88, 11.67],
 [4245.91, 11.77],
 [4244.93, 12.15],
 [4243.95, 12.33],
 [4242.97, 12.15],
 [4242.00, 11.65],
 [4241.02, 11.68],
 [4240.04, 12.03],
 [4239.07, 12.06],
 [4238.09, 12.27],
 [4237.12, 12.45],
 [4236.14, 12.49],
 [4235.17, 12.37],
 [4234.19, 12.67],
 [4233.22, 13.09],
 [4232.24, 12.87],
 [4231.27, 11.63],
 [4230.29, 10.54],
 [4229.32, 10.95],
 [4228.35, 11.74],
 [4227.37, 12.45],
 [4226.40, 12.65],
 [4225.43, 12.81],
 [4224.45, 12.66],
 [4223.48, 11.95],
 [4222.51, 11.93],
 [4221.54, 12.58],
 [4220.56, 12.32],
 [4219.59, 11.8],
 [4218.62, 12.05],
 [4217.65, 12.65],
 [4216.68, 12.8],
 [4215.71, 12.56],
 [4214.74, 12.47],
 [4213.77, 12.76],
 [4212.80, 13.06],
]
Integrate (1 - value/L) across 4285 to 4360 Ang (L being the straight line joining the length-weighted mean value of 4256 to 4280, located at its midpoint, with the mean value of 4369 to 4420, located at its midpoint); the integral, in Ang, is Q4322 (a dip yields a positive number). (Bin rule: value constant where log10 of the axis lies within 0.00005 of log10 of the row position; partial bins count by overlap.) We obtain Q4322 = 7.7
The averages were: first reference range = 11.9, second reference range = 12.1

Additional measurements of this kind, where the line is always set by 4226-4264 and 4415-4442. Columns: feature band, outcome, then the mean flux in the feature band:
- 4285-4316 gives 4.1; 10.6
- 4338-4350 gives 2.5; 9.81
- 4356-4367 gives 1.0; 11.3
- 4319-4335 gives 0.6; 11.8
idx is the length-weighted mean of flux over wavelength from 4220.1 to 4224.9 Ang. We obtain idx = 12.3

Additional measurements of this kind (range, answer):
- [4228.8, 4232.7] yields 11.5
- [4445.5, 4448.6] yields 12.3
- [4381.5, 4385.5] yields 12.5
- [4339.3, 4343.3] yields 9.58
